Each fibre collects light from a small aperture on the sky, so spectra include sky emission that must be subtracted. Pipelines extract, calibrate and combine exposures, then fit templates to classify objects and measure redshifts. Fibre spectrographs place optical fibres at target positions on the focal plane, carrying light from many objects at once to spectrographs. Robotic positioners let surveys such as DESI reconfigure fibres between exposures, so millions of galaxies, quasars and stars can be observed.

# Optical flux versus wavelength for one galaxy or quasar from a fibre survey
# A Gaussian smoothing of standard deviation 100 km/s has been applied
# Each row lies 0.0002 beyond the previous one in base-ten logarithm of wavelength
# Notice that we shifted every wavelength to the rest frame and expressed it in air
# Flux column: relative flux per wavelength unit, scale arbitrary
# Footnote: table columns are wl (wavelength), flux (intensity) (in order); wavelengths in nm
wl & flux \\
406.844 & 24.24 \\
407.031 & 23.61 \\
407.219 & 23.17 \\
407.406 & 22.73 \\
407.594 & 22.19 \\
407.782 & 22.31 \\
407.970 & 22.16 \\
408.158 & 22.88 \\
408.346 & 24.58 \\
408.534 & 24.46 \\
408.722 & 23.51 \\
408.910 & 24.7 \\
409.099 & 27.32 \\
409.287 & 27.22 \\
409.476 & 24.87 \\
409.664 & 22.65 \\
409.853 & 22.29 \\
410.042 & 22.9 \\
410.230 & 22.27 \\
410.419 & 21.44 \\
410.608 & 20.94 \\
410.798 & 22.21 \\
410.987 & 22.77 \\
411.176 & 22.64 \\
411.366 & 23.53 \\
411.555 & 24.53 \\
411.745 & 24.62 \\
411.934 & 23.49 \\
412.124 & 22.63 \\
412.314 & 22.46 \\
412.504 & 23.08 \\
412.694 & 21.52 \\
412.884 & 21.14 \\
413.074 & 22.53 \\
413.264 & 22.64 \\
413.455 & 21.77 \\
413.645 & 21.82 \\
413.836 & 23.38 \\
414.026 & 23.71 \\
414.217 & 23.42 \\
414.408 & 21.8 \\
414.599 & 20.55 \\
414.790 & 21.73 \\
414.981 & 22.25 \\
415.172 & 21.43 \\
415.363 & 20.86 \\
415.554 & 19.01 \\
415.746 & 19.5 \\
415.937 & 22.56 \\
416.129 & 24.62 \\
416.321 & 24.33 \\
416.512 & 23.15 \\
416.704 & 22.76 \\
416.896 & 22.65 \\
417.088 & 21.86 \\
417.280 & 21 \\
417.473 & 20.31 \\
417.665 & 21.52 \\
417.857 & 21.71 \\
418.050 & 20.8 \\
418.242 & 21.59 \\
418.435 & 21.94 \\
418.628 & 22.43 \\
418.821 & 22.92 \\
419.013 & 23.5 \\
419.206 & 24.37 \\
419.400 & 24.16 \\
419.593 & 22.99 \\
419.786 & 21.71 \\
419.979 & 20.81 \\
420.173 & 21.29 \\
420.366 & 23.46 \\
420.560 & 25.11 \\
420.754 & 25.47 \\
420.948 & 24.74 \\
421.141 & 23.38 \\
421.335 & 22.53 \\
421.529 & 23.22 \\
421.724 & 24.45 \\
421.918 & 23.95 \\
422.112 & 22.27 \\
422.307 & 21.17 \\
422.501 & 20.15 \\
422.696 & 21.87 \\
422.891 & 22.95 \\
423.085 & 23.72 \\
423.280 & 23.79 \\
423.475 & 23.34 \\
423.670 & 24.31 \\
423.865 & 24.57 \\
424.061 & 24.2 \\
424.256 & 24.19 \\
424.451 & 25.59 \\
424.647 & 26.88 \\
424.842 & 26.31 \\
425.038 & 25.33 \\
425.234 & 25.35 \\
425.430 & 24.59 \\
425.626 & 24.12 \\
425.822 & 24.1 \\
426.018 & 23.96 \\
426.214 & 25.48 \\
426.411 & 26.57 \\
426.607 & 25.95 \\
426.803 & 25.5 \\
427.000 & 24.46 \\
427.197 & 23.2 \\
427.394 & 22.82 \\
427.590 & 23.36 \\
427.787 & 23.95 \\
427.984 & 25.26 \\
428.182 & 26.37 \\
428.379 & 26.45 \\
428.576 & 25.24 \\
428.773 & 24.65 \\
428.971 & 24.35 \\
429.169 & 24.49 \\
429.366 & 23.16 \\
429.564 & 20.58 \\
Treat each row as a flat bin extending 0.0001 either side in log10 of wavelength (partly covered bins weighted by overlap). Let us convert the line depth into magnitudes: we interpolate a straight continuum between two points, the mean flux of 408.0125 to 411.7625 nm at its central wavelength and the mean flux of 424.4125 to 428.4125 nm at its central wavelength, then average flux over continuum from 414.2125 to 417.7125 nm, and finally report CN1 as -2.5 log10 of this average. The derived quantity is 0.11 mag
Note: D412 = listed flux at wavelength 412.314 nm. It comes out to 22.46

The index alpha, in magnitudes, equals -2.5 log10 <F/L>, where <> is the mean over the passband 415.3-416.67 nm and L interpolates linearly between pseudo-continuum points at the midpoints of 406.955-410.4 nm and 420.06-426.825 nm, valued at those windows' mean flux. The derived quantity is 0.08 mag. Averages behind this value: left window 23.6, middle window 22.1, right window 24.1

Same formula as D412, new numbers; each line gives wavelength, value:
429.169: 24.49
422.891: 22.95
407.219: 23.17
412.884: 21.14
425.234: 25.35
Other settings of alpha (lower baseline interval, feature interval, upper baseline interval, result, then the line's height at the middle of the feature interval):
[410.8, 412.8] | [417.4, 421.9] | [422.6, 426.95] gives 0.06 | 24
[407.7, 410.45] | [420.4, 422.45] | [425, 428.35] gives 0.04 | 24.5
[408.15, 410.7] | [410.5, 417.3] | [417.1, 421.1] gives 0.04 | 23.2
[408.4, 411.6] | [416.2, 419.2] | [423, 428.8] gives 0.09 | 24.1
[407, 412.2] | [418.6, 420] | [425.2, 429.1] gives 0.05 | 24.1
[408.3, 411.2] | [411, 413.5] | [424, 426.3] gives 0.04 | 23.8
